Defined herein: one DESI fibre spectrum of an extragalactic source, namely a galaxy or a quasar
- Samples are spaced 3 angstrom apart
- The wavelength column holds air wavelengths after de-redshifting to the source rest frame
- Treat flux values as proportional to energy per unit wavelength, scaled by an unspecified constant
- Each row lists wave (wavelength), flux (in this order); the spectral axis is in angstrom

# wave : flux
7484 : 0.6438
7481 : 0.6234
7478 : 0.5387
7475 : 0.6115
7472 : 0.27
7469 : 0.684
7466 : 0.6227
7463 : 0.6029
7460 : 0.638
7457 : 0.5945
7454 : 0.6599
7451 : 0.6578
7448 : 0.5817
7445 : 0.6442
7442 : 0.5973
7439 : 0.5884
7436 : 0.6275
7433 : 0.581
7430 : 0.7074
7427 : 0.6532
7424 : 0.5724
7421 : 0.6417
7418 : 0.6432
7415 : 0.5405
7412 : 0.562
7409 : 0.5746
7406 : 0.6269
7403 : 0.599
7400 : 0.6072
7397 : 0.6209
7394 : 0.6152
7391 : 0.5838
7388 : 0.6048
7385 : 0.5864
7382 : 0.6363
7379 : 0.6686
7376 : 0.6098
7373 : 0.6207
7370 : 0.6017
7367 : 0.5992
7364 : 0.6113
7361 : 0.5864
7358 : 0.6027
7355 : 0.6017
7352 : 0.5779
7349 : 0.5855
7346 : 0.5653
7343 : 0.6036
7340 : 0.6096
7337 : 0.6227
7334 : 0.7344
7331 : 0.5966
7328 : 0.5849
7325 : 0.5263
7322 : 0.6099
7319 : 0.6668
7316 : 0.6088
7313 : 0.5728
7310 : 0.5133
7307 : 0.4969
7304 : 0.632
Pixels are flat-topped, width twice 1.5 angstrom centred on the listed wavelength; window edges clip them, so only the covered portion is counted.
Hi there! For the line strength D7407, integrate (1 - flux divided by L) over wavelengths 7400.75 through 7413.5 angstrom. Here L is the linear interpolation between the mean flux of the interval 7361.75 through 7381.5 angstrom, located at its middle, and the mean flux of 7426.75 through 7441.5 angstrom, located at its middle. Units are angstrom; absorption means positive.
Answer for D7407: 0.65 angstrom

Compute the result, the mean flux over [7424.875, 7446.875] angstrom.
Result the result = 0.626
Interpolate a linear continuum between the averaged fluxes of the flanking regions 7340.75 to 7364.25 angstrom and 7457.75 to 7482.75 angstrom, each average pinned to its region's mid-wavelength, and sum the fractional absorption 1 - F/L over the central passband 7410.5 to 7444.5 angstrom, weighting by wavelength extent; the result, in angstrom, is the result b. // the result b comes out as -1.8 angstrom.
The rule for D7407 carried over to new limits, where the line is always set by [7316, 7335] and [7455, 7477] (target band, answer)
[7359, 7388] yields -0.51 angstrom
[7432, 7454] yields -1.24 angstrom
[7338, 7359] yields 0.57 angstrom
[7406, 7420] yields 0.09 angstrom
